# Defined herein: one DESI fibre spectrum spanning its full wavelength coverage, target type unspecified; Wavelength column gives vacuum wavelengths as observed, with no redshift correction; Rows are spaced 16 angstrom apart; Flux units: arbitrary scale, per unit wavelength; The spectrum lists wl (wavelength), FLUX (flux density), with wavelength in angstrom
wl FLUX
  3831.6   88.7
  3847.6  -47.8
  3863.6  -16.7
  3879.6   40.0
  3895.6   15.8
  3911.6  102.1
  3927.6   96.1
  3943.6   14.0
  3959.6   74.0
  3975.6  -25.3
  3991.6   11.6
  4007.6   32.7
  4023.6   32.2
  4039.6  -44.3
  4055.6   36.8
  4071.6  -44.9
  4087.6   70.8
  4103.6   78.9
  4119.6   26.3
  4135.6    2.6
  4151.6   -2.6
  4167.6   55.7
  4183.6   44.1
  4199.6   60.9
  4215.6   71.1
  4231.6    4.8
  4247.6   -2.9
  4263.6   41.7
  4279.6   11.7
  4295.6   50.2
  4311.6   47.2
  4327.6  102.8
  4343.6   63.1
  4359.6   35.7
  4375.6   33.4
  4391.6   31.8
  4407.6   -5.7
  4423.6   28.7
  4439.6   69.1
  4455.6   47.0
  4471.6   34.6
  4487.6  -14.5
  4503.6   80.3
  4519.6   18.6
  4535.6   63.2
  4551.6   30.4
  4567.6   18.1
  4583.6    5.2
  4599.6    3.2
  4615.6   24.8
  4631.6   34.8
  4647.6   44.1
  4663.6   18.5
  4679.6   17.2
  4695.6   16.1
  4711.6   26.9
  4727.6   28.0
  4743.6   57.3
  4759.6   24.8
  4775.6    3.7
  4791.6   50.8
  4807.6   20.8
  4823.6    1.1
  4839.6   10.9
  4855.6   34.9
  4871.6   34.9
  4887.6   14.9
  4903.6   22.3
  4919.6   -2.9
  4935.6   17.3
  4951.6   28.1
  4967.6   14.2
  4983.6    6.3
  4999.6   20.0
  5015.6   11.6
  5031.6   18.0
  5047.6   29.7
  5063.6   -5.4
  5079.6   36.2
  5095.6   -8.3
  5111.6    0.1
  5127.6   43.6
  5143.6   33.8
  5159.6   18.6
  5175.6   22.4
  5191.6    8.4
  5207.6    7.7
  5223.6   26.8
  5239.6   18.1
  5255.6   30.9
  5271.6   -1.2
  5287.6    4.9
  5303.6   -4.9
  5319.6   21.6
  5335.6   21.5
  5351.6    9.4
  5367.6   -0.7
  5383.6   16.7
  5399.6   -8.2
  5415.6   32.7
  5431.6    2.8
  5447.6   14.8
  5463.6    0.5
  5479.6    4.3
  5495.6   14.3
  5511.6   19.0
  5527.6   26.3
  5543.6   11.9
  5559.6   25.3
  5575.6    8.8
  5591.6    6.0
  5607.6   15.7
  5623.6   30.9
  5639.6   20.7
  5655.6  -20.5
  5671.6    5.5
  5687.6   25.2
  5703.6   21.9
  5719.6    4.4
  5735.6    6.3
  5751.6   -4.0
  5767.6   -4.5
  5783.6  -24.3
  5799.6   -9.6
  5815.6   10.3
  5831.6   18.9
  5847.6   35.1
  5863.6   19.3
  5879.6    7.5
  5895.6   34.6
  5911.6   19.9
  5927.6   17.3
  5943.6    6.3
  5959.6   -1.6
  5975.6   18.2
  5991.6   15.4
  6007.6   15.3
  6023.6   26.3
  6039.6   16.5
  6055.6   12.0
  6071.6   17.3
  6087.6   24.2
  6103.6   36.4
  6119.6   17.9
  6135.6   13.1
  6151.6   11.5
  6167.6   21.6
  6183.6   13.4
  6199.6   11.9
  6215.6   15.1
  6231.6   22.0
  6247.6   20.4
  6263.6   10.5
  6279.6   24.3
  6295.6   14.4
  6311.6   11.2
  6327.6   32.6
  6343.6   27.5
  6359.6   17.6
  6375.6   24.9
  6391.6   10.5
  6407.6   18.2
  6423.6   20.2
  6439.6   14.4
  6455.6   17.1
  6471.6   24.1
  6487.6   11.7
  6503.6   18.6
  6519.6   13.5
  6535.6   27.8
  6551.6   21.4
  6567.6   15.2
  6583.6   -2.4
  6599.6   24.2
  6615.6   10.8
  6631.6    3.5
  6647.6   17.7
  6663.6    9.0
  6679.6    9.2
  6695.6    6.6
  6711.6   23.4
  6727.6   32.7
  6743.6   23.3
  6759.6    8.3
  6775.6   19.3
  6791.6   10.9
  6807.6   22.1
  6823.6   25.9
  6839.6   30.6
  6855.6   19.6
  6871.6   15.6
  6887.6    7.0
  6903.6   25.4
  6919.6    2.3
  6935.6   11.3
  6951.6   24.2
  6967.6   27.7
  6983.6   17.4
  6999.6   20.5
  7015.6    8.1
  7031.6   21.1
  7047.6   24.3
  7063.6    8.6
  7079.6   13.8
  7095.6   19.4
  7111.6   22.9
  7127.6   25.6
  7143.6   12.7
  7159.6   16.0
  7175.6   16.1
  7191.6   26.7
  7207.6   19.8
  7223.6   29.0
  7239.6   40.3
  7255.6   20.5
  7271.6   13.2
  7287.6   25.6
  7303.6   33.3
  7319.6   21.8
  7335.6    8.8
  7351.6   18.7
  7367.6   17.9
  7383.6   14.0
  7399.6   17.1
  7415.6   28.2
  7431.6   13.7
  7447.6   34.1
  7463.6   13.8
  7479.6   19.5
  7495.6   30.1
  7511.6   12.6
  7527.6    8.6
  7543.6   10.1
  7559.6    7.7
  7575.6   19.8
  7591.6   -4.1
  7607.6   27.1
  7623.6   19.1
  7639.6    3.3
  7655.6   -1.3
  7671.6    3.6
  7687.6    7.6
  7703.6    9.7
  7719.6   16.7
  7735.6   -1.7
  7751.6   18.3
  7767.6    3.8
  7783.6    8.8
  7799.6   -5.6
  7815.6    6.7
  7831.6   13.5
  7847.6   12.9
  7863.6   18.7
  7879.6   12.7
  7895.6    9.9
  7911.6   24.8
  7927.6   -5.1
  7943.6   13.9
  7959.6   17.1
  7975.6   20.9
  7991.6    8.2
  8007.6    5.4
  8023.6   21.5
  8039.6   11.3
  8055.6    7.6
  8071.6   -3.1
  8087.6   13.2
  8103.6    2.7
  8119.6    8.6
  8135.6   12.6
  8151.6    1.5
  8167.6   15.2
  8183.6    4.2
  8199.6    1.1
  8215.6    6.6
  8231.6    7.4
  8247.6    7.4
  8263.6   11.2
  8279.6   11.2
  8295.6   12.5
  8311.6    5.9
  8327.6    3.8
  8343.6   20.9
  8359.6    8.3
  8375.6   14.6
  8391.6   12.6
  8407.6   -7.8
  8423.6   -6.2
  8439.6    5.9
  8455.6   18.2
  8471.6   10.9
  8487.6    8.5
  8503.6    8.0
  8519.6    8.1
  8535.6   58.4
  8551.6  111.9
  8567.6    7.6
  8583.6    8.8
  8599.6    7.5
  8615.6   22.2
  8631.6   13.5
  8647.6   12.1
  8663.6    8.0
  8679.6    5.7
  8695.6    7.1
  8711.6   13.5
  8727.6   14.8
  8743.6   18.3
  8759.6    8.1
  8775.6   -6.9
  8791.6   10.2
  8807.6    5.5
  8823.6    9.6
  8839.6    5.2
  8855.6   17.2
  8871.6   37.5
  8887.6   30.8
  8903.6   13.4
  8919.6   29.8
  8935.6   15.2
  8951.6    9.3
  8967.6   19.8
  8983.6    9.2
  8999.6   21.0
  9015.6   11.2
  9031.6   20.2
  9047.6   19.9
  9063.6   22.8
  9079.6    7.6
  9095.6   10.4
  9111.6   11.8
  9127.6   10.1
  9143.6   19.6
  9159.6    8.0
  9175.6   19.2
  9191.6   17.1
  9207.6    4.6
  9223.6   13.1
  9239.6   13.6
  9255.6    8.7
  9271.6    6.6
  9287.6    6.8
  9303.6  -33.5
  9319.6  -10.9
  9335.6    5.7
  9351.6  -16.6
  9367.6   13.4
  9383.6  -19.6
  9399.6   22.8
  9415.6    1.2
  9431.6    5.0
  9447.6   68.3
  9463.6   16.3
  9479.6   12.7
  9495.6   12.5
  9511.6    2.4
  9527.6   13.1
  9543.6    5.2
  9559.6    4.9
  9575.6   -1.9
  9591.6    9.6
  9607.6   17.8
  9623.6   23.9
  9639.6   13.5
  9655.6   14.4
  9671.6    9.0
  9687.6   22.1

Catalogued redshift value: 1.292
